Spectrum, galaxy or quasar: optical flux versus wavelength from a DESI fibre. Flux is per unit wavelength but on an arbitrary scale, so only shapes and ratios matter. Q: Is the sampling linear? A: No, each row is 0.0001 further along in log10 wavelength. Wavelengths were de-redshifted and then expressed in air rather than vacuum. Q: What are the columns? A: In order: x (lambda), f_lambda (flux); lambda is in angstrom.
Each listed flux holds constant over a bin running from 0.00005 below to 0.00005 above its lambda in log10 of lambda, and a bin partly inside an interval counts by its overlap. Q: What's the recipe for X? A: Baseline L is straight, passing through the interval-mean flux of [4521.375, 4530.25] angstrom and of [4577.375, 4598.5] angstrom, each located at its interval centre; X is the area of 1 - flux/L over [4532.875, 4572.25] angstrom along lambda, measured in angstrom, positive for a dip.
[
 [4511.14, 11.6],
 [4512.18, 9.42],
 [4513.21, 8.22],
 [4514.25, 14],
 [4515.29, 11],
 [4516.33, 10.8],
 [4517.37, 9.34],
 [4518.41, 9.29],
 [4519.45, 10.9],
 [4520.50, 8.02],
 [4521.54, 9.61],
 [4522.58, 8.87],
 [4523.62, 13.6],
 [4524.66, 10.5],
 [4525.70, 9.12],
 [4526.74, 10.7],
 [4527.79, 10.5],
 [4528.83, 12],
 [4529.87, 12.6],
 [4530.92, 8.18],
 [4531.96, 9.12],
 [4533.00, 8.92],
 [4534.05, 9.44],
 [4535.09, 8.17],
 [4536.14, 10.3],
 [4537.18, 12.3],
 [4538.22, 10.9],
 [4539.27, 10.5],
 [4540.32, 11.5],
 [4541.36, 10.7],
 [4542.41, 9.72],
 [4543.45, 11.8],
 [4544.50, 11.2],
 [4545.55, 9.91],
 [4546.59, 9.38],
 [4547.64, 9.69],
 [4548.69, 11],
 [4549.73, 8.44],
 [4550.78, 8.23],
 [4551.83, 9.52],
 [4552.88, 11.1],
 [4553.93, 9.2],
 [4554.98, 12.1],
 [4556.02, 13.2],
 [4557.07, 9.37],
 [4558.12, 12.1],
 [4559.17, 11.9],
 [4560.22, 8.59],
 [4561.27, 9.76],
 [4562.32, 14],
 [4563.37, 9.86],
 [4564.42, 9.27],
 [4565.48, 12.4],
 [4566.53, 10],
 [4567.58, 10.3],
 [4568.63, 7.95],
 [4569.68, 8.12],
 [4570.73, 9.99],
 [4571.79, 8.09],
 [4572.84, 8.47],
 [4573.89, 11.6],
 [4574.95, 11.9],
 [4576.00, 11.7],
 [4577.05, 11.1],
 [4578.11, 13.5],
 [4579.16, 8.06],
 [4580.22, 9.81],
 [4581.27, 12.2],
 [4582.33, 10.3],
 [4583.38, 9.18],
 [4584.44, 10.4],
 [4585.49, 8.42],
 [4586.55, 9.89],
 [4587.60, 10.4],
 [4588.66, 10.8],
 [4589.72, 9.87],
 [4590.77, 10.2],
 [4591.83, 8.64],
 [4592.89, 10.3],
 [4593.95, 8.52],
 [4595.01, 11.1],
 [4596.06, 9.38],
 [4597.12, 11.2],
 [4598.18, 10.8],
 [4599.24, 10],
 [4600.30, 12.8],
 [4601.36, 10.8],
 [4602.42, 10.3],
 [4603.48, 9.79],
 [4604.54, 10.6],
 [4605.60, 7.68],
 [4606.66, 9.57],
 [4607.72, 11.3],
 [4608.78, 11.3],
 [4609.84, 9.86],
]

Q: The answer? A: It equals 1.1 angstrom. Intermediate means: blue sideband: 10.9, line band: 10.2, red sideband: 10.1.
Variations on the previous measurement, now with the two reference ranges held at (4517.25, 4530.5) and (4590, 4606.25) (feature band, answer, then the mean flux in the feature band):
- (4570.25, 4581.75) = -0.42 angstrom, 10.6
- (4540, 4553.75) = 0.26 angstrom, 10.1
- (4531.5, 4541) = 0.19 angstrom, 10.1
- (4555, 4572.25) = -0.18 angstrom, 10.4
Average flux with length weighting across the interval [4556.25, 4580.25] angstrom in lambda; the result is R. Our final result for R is 10.4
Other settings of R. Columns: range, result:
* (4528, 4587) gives 10.3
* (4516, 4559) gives 10.3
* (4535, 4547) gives 10.6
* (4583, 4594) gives 9.75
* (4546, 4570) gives 10.3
